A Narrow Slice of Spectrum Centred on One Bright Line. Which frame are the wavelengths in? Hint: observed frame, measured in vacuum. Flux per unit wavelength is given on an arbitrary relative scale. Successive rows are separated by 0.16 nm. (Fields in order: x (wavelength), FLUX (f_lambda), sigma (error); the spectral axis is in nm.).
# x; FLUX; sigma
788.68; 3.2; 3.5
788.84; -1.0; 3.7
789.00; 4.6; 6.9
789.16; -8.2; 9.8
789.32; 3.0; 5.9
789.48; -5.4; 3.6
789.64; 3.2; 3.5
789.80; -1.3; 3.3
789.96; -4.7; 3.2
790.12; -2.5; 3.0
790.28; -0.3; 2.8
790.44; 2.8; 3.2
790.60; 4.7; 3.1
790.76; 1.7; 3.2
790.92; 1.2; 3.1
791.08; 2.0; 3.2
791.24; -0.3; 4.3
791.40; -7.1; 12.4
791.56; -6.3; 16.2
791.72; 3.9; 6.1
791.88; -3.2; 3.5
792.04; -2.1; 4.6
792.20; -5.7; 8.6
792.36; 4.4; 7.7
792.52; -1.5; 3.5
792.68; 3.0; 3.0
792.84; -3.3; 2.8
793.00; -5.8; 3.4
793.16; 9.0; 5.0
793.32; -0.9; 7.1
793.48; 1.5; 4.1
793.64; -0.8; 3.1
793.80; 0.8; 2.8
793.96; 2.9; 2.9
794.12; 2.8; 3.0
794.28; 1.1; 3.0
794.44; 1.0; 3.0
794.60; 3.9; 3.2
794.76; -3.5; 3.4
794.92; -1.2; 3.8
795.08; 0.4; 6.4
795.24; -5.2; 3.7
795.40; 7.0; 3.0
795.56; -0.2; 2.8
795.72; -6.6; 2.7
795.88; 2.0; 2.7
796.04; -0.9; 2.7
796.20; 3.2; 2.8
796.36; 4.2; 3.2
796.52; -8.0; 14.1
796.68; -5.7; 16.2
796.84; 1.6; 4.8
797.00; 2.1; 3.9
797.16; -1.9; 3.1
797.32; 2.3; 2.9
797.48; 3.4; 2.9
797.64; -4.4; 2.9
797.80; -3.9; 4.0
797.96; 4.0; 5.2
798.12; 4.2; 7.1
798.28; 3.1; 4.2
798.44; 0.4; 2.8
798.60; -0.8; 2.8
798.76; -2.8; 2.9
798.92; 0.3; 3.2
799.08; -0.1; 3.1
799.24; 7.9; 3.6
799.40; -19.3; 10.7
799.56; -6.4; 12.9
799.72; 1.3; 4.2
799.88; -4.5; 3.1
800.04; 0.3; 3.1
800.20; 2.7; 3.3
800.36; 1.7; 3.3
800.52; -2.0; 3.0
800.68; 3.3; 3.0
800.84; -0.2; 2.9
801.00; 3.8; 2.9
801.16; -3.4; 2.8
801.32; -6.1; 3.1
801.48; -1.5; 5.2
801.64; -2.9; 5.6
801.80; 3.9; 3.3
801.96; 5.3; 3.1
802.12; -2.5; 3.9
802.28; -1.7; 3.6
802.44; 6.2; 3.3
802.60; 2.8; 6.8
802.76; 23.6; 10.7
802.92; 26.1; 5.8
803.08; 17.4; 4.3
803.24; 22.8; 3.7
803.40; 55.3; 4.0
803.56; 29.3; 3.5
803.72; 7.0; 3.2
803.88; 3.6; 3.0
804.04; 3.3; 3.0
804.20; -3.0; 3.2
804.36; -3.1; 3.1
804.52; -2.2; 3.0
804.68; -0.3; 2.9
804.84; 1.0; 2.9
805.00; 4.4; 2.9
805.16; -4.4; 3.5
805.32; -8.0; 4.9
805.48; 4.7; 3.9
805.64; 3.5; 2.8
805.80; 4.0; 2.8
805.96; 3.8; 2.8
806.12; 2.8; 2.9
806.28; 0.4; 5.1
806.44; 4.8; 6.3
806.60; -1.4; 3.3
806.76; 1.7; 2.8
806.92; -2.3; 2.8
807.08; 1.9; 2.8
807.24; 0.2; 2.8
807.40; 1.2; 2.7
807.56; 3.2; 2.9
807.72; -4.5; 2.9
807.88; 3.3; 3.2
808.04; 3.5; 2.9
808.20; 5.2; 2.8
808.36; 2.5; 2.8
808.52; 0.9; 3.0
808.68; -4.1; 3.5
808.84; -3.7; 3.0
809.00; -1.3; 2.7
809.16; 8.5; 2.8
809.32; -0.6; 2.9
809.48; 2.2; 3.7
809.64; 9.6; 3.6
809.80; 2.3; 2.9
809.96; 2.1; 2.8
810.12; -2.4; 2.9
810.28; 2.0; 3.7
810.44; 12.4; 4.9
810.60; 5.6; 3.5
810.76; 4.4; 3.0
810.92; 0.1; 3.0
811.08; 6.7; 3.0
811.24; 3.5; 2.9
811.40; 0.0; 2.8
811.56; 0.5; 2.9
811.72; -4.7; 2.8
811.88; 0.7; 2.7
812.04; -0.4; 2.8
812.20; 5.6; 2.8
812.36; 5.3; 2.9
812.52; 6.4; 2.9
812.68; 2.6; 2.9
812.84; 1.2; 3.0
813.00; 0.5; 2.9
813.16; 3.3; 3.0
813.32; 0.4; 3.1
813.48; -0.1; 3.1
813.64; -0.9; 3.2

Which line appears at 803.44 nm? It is [O II]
